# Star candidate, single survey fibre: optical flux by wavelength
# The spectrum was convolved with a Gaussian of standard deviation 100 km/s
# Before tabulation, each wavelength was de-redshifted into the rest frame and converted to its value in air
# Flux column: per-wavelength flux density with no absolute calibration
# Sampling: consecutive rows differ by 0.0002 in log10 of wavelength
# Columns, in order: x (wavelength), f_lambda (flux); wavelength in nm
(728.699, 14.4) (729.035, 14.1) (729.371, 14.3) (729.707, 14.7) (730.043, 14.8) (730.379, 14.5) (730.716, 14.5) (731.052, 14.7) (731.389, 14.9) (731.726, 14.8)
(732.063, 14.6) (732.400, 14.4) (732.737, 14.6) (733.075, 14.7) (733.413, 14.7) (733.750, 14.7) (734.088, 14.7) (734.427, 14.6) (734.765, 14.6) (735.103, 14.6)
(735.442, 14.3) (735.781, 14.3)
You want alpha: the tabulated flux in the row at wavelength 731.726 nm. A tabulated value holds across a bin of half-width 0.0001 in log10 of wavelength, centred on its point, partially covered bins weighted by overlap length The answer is 14.8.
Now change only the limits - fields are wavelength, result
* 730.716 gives 14.5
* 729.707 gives 14.7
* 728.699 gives 14.4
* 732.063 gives 14.6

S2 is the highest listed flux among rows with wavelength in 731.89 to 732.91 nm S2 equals 14.6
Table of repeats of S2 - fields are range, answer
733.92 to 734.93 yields 14.7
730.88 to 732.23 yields 14.9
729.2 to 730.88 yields 14.8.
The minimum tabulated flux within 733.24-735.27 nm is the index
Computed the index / 14.6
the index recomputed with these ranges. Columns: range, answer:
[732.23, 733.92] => 14.4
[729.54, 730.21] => 14.7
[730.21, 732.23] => 14.5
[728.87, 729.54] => 14.1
